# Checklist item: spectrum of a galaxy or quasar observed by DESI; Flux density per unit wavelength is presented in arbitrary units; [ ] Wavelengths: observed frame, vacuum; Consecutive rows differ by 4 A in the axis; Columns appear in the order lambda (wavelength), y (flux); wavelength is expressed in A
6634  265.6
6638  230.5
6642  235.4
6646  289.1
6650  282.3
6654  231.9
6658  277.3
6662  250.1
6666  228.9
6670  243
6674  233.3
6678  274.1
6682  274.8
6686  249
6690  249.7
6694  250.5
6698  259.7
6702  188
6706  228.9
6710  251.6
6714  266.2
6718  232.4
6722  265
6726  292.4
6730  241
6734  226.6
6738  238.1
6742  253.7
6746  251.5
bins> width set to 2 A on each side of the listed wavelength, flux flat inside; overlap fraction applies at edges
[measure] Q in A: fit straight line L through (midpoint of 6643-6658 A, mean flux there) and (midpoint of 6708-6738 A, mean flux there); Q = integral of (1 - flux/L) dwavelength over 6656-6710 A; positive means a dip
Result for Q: 2.8 A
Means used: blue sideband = 267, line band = 247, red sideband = 253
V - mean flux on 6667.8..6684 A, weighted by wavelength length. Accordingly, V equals 256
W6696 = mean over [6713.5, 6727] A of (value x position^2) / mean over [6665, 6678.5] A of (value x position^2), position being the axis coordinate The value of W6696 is 1.09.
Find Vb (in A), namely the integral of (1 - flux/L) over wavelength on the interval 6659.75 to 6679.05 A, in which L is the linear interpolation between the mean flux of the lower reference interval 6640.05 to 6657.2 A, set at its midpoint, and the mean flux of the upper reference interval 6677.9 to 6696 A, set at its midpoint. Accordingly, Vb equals 1.08 A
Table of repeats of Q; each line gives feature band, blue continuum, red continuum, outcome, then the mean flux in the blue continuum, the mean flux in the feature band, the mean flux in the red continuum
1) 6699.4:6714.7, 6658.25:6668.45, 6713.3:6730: 1.52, 246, 232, 261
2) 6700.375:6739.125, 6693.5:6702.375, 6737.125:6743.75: -0.17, 238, 244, 247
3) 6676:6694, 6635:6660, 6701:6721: -1.09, 258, 261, 237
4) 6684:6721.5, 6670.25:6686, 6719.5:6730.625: 2.86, 257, 243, 268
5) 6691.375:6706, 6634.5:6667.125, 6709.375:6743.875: 1.15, 254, 233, 252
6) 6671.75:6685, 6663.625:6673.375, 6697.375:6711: -1.46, 236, 260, 228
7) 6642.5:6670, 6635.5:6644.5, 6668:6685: -1.31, 238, 257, 256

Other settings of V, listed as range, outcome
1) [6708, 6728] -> 262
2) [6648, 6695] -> 254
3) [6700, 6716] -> 234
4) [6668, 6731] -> 250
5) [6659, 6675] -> 242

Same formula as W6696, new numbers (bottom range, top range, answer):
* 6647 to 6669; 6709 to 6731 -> 1.03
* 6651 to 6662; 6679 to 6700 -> 1.01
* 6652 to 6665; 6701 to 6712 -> 0.91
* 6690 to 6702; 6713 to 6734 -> 1.06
